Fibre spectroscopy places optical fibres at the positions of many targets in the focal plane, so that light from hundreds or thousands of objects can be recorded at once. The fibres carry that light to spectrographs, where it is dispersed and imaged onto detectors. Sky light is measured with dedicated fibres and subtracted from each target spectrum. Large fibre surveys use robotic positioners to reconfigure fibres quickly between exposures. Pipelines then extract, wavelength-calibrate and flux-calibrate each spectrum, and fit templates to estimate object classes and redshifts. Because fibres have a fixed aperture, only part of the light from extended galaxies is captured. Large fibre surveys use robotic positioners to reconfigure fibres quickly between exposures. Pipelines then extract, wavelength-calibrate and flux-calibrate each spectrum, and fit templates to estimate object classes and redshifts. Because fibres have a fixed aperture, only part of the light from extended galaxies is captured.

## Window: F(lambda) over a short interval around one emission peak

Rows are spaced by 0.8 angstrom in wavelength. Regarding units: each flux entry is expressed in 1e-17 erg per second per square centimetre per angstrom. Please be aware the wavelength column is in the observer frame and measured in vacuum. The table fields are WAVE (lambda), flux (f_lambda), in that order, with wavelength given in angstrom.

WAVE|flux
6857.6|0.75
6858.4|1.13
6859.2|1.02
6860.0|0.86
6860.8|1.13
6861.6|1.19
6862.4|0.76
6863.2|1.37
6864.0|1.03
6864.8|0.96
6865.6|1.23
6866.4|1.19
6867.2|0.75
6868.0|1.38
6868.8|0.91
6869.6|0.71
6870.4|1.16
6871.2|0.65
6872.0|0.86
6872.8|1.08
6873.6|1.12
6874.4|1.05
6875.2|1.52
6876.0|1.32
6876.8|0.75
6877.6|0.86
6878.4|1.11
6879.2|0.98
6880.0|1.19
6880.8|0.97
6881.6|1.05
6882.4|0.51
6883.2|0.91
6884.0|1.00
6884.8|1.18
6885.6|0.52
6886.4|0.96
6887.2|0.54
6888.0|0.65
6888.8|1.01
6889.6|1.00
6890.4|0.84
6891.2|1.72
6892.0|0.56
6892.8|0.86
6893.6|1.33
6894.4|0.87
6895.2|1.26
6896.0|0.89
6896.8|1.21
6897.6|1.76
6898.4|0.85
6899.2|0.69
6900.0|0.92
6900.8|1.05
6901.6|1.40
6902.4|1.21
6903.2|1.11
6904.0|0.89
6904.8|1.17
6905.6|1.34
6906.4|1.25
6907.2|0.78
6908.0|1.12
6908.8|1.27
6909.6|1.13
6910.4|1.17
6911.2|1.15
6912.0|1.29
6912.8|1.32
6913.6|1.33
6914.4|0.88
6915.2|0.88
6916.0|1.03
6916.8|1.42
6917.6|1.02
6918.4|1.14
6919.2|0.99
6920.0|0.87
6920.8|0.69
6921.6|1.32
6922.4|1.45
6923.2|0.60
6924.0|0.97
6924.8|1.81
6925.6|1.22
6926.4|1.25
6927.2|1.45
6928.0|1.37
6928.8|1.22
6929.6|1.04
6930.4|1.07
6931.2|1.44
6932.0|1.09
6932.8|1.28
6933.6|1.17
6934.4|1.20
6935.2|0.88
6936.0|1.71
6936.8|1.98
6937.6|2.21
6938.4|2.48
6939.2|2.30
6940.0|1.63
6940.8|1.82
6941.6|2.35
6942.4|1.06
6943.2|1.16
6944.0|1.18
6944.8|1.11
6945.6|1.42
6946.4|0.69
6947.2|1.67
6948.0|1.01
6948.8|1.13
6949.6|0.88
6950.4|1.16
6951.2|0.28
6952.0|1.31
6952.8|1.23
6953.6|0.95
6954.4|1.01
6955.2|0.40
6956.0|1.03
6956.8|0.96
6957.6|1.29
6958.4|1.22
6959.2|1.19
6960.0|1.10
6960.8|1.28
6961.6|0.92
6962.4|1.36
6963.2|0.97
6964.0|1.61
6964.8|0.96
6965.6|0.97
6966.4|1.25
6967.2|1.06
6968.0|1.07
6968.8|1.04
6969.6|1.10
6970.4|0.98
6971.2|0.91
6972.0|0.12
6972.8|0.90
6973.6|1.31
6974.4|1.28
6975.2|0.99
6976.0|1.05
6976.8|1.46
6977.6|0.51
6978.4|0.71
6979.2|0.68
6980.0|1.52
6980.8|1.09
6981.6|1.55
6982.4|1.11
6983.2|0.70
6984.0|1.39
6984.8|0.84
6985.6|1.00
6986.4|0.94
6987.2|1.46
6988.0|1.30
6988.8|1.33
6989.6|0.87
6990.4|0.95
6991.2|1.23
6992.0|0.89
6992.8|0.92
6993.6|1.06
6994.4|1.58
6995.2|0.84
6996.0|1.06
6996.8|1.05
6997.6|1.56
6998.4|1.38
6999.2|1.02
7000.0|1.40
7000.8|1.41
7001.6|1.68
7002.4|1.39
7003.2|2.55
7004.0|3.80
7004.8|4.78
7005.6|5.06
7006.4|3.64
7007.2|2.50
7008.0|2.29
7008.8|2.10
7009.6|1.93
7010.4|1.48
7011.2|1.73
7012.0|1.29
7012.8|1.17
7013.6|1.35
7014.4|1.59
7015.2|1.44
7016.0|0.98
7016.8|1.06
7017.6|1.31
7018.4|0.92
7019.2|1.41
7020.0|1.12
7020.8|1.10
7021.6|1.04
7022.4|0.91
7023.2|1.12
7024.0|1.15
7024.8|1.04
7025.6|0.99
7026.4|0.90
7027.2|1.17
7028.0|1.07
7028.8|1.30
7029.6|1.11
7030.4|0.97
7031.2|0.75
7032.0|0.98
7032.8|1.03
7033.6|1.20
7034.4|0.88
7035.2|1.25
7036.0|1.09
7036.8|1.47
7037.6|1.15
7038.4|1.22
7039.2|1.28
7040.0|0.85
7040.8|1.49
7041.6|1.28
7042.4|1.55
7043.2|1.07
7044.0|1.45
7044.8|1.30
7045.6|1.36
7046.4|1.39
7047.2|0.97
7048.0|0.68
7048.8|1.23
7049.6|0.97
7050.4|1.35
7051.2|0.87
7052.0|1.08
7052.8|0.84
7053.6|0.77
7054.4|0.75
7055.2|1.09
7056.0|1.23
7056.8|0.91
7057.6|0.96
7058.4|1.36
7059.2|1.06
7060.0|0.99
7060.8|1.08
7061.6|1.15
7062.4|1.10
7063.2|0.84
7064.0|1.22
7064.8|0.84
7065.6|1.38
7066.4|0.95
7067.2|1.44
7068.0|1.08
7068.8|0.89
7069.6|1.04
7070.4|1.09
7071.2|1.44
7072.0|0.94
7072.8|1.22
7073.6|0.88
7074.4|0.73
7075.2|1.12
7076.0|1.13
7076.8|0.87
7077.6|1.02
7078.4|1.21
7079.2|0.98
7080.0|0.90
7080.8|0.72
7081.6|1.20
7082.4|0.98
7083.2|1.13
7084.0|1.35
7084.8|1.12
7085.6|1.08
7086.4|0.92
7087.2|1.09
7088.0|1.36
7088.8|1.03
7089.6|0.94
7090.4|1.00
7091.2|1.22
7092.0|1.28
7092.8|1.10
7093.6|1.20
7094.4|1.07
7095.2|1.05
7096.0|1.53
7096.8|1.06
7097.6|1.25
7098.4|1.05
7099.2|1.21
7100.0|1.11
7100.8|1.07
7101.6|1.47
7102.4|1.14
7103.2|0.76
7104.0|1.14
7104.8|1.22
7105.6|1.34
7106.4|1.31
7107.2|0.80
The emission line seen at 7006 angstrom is [O III]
